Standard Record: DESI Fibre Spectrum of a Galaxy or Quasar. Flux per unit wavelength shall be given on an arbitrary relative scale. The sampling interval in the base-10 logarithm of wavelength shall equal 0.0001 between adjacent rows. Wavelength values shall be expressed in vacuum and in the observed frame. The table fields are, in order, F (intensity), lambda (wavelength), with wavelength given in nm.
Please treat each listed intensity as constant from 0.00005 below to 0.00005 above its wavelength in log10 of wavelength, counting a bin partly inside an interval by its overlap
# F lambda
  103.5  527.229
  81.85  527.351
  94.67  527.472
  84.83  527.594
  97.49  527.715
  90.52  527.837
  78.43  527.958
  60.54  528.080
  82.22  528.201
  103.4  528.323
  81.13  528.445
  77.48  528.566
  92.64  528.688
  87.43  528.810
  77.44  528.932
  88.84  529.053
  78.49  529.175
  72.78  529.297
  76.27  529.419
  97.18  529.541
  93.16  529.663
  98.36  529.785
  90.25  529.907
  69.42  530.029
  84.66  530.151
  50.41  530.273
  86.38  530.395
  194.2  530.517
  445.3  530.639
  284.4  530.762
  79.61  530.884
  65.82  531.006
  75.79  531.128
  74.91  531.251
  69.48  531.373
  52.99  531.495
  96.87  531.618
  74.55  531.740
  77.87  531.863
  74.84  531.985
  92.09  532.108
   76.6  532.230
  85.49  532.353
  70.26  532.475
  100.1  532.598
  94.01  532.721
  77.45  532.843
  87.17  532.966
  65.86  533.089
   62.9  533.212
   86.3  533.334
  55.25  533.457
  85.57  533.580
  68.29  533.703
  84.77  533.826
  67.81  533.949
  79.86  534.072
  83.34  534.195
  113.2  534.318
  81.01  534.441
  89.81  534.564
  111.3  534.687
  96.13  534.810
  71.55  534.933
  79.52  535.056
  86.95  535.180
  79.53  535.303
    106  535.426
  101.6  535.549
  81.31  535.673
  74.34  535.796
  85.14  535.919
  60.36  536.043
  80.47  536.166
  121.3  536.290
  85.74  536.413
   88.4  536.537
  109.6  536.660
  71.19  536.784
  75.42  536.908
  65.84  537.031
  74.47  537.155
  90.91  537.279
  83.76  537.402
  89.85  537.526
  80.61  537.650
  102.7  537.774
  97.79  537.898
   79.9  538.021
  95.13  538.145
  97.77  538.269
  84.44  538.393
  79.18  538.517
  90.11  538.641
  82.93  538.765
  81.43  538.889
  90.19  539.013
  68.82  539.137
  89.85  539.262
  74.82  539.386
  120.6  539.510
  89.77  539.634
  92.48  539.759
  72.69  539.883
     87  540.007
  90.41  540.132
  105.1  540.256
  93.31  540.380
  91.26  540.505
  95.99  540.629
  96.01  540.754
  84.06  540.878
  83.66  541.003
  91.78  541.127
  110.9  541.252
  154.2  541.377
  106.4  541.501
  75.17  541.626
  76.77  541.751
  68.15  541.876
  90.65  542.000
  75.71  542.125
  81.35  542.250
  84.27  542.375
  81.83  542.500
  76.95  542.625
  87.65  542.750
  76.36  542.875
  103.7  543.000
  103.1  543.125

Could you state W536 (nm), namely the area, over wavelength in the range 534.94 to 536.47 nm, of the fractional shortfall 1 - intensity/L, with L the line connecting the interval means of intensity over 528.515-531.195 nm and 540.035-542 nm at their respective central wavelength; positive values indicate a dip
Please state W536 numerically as 0.25 nm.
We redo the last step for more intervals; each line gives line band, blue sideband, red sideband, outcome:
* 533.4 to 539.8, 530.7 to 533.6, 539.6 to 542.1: 0.23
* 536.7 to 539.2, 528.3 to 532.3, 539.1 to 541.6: 0.31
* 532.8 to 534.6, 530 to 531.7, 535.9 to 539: 0.47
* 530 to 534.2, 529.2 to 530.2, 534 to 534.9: -0.41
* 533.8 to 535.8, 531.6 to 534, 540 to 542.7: -0.15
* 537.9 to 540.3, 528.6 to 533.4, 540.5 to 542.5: 0.12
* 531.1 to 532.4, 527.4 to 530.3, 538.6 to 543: 0.12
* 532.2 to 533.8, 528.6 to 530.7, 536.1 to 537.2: 0.33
